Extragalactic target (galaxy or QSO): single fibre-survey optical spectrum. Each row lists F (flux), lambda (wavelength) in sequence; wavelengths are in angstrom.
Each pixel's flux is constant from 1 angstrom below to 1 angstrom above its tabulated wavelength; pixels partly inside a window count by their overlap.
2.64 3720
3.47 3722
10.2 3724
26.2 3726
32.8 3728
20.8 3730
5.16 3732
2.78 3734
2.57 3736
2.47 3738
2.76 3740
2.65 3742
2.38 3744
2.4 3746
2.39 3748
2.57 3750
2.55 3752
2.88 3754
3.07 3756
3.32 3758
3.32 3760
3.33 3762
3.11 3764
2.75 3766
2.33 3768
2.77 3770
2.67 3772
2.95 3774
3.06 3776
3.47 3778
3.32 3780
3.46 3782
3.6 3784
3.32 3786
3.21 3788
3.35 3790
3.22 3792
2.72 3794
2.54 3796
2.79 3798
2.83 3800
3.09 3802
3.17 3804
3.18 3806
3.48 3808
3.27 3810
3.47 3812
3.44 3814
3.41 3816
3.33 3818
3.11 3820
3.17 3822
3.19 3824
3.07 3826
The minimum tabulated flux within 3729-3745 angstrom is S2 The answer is 2.38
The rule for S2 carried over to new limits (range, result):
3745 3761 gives 2.39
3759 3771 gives 2.33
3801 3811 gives 3.09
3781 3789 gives 3.21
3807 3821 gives 3.11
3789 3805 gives 2.54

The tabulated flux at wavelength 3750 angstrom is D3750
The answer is 2.57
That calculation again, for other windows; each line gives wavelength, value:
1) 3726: 26.2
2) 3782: 3.46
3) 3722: 3.47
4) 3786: 3.32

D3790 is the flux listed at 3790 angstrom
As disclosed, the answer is 3.35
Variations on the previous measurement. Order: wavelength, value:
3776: 3.06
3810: 3.27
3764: 3.11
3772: 2.67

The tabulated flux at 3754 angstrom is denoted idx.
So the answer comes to 2.88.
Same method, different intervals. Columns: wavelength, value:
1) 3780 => 3.32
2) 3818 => 3.33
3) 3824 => 3.19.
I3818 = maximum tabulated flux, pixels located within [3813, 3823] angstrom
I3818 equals 3.44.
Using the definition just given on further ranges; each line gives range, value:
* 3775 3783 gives 3.47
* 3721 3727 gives 26.2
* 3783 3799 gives 3.6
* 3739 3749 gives 2.76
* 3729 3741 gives 20.8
